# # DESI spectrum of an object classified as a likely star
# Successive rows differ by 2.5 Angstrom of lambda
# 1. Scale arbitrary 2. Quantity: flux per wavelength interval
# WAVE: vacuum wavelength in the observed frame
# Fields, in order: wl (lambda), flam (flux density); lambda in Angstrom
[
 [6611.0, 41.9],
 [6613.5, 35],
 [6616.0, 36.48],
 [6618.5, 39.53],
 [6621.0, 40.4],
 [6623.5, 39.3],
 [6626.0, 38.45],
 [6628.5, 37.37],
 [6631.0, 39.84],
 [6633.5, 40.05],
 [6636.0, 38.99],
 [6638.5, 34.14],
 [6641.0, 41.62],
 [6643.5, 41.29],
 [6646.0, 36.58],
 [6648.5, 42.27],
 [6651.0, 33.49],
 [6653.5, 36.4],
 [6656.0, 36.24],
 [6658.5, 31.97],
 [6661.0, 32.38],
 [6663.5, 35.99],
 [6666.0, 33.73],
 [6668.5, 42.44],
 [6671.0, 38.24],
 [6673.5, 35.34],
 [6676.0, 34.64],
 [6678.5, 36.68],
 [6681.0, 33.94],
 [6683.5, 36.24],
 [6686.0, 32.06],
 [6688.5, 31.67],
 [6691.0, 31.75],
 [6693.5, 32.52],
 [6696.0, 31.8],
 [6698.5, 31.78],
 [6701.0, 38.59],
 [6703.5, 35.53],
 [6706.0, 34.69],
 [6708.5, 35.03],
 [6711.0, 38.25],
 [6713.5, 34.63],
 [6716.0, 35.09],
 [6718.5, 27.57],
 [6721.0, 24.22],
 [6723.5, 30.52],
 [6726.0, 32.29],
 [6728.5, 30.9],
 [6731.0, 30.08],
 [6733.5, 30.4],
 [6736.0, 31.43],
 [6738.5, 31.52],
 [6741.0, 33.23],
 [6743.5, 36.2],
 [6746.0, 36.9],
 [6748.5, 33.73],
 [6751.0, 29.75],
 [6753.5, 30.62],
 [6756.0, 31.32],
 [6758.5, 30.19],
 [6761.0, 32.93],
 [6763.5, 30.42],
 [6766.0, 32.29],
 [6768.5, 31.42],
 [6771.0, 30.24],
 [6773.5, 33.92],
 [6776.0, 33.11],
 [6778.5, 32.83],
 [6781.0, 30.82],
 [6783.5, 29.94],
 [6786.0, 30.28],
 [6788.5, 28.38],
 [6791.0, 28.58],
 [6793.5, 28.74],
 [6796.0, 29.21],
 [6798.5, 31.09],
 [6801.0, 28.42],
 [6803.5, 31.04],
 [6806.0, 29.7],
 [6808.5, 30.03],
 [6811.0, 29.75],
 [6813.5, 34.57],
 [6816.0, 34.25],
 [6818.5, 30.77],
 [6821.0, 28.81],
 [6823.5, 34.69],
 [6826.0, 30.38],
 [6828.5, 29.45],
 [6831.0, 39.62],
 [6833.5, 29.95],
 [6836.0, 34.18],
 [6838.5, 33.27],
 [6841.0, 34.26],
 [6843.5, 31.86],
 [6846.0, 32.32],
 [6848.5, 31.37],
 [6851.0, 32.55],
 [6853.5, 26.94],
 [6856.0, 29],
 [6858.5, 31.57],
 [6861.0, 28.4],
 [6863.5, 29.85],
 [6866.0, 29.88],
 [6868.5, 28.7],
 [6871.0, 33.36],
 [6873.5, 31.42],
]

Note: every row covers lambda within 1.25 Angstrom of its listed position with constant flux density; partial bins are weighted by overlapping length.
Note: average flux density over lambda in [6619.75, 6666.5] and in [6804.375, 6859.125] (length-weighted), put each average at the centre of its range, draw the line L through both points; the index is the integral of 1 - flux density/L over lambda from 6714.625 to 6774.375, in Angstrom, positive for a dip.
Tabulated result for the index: 4.9 Angstrom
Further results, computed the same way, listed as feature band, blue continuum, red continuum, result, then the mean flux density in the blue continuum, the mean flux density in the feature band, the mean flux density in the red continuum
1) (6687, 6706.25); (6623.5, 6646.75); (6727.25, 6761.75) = 0.8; 38.8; 33.5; 32.1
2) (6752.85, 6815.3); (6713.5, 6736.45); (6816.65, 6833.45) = 1.3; 30.5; 30.8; 32.2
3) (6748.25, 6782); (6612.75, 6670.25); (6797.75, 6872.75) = 2.0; 37.6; 31.6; 31.3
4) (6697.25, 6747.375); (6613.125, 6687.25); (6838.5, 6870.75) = 2.7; 37.1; 32.9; 30.8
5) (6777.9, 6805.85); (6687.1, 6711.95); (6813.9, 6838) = 2.6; 34.1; 29.9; 32.6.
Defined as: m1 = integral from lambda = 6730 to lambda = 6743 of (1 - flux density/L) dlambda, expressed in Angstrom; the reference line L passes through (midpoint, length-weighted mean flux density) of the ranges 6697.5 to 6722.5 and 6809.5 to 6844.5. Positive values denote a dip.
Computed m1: 0.6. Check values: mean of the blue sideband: 33.5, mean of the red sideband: 32.5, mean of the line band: 31.6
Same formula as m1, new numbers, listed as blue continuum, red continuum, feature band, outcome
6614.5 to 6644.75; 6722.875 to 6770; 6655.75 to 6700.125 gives 2.0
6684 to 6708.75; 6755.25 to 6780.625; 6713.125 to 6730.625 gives 1.3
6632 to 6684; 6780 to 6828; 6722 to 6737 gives 1.3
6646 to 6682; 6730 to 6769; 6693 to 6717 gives -0.5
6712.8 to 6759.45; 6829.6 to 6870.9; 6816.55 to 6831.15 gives -0.1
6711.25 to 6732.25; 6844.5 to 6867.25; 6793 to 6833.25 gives -1.1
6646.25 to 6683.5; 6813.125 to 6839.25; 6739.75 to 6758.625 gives 0.8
